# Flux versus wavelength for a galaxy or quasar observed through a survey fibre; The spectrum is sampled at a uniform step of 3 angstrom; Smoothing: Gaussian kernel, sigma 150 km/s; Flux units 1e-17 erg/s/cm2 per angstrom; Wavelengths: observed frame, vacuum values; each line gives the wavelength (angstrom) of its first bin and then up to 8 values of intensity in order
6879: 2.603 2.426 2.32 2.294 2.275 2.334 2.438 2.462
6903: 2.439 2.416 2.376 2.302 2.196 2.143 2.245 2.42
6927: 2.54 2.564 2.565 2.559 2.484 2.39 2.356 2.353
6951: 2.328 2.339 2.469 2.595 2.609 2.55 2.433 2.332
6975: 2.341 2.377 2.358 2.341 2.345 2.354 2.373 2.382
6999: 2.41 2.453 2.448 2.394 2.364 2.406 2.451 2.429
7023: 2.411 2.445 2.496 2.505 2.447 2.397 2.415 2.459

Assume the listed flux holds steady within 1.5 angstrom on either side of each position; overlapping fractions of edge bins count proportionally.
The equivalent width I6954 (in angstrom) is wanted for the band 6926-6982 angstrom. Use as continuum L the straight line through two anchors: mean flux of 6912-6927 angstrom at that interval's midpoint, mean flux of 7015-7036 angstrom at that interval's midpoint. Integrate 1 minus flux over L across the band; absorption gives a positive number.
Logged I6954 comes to -2.6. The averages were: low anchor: 2.28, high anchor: 2.45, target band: 2.45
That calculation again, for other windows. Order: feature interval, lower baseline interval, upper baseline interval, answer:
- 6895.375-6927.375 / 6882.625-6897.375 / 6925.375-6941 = 0.99 angstrom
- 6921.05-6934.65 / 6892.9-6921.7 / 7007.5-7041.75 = -0.80 angstrom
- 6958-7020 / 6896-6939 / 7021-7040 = 0.43 angstrom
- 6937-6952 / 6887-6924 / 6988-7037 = -0.16 angstrom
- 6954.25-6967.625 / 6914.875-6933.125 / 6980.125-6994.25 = -0.95 angstrom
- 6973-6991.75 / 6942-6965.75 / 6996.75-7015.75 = 0.55 angstrom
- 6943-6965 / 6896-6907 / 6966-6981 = -0.33 angstrom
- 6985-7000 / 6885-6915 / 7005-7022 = 0.20 angstrom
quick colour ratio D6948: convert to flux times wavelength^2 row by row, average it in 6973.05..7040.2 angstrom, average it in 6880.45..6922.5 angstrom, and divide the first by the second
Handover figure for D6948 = 1.1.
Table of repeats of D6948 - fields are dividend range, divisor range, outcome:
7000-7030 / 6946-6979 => 1.01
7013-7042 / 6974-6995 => 1.05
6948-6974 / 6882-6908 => 1.05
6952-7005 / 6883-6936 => 1.04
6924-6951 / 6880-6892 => 1.07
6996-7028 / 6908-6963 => 1.03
